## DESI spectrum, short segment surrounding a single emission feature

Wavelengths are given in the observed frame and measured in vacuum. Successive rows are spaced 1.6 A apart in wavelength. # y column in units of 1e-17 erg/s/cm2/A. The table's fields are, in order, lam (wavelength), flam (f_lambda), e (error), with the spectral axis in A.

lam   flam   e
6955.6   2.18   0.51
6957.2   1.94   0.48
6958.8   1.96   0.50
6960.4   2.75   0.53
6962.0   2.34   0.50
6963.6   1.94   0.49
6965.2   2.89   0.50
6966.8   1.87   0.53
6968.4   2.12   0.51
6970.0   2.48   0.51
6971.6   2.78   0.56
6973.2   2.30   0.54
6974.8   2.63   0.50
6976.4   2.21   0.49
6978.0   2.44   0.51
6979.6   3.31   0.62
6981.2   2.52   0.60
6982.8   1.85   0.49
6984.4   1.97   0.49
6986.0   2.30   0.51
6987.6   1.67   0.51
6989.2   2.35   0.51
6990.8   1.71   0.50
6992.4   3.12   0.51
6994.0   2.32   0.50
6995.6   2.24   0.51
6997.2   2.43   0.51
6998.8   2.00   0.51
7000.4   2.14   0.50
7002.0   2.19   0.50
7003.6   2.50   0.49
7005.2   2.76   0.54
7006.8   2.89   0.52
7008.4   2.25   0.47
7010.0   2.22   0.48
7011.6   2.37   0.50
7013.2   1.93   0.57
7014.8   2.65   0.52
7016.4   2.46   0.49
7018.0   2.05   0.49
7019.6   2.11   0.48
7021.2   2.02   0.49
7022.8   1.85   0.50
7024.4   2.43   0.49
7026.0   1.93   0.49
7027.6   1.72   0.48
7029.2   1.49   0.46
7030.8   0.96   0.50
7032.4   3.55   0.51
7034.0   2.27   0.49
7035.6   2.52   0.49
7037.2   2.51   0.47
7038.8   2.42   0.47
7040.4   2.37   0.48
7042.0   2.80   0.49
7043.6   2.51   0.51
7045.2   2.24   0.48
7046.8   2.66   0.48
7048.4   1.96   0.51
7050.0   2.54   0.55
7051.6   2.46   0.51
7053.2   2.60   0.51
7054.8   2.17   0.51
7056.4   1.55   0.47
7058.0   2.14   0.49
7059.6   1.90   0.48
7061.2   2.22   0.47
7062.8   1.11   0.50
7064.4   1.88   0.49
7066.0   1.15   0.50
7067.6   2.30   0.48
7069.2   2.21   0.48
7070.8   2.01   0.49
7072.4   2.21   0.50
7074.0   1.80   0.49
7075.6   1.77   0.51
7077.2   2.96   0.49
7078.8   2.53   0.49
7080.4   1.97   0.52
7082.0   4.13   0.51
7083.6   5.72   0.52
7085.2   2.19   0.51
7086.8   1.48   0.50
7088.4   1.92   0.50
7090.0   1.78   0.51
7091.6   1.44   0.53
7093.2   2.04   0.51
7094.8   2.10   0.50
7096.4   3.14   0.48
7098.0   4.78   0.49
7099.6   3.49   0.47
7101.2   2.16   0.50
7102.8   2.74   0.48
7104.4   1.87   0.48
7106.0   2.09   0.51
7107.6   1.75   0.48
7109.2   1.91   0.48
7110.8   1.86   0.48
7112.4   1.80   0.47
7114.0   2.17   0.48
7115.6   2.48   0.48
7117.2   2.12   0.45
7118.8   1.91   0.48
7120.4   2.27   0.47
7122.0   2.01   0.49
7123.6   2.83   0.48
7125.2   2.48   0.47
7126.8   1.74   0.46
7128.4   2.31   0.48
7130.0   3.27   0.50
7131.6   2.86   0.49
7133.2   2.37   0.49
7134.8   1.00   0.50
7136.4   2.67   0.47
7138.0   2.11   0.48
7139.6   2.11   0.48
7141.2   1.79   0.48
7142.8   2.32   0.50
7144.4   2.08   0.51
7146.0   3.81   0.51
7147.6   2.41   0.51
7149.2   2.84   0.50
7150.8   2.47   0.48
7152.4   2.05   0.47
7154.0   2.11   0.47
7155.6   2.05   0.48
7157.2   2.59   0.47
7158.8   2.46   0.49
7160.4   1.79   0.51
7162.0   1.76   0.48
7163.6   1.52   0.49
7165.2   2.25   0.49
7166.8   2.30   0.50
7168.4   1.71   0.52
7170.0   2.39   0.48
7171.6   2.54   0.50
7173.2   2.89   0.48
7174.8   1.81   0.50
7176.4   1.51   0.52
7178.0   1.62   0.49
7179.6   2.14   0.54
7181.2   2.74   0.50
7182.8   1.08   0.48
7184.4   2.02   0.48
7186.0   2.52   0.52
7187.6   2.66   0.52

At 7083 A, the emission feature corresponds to [S II] 6716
